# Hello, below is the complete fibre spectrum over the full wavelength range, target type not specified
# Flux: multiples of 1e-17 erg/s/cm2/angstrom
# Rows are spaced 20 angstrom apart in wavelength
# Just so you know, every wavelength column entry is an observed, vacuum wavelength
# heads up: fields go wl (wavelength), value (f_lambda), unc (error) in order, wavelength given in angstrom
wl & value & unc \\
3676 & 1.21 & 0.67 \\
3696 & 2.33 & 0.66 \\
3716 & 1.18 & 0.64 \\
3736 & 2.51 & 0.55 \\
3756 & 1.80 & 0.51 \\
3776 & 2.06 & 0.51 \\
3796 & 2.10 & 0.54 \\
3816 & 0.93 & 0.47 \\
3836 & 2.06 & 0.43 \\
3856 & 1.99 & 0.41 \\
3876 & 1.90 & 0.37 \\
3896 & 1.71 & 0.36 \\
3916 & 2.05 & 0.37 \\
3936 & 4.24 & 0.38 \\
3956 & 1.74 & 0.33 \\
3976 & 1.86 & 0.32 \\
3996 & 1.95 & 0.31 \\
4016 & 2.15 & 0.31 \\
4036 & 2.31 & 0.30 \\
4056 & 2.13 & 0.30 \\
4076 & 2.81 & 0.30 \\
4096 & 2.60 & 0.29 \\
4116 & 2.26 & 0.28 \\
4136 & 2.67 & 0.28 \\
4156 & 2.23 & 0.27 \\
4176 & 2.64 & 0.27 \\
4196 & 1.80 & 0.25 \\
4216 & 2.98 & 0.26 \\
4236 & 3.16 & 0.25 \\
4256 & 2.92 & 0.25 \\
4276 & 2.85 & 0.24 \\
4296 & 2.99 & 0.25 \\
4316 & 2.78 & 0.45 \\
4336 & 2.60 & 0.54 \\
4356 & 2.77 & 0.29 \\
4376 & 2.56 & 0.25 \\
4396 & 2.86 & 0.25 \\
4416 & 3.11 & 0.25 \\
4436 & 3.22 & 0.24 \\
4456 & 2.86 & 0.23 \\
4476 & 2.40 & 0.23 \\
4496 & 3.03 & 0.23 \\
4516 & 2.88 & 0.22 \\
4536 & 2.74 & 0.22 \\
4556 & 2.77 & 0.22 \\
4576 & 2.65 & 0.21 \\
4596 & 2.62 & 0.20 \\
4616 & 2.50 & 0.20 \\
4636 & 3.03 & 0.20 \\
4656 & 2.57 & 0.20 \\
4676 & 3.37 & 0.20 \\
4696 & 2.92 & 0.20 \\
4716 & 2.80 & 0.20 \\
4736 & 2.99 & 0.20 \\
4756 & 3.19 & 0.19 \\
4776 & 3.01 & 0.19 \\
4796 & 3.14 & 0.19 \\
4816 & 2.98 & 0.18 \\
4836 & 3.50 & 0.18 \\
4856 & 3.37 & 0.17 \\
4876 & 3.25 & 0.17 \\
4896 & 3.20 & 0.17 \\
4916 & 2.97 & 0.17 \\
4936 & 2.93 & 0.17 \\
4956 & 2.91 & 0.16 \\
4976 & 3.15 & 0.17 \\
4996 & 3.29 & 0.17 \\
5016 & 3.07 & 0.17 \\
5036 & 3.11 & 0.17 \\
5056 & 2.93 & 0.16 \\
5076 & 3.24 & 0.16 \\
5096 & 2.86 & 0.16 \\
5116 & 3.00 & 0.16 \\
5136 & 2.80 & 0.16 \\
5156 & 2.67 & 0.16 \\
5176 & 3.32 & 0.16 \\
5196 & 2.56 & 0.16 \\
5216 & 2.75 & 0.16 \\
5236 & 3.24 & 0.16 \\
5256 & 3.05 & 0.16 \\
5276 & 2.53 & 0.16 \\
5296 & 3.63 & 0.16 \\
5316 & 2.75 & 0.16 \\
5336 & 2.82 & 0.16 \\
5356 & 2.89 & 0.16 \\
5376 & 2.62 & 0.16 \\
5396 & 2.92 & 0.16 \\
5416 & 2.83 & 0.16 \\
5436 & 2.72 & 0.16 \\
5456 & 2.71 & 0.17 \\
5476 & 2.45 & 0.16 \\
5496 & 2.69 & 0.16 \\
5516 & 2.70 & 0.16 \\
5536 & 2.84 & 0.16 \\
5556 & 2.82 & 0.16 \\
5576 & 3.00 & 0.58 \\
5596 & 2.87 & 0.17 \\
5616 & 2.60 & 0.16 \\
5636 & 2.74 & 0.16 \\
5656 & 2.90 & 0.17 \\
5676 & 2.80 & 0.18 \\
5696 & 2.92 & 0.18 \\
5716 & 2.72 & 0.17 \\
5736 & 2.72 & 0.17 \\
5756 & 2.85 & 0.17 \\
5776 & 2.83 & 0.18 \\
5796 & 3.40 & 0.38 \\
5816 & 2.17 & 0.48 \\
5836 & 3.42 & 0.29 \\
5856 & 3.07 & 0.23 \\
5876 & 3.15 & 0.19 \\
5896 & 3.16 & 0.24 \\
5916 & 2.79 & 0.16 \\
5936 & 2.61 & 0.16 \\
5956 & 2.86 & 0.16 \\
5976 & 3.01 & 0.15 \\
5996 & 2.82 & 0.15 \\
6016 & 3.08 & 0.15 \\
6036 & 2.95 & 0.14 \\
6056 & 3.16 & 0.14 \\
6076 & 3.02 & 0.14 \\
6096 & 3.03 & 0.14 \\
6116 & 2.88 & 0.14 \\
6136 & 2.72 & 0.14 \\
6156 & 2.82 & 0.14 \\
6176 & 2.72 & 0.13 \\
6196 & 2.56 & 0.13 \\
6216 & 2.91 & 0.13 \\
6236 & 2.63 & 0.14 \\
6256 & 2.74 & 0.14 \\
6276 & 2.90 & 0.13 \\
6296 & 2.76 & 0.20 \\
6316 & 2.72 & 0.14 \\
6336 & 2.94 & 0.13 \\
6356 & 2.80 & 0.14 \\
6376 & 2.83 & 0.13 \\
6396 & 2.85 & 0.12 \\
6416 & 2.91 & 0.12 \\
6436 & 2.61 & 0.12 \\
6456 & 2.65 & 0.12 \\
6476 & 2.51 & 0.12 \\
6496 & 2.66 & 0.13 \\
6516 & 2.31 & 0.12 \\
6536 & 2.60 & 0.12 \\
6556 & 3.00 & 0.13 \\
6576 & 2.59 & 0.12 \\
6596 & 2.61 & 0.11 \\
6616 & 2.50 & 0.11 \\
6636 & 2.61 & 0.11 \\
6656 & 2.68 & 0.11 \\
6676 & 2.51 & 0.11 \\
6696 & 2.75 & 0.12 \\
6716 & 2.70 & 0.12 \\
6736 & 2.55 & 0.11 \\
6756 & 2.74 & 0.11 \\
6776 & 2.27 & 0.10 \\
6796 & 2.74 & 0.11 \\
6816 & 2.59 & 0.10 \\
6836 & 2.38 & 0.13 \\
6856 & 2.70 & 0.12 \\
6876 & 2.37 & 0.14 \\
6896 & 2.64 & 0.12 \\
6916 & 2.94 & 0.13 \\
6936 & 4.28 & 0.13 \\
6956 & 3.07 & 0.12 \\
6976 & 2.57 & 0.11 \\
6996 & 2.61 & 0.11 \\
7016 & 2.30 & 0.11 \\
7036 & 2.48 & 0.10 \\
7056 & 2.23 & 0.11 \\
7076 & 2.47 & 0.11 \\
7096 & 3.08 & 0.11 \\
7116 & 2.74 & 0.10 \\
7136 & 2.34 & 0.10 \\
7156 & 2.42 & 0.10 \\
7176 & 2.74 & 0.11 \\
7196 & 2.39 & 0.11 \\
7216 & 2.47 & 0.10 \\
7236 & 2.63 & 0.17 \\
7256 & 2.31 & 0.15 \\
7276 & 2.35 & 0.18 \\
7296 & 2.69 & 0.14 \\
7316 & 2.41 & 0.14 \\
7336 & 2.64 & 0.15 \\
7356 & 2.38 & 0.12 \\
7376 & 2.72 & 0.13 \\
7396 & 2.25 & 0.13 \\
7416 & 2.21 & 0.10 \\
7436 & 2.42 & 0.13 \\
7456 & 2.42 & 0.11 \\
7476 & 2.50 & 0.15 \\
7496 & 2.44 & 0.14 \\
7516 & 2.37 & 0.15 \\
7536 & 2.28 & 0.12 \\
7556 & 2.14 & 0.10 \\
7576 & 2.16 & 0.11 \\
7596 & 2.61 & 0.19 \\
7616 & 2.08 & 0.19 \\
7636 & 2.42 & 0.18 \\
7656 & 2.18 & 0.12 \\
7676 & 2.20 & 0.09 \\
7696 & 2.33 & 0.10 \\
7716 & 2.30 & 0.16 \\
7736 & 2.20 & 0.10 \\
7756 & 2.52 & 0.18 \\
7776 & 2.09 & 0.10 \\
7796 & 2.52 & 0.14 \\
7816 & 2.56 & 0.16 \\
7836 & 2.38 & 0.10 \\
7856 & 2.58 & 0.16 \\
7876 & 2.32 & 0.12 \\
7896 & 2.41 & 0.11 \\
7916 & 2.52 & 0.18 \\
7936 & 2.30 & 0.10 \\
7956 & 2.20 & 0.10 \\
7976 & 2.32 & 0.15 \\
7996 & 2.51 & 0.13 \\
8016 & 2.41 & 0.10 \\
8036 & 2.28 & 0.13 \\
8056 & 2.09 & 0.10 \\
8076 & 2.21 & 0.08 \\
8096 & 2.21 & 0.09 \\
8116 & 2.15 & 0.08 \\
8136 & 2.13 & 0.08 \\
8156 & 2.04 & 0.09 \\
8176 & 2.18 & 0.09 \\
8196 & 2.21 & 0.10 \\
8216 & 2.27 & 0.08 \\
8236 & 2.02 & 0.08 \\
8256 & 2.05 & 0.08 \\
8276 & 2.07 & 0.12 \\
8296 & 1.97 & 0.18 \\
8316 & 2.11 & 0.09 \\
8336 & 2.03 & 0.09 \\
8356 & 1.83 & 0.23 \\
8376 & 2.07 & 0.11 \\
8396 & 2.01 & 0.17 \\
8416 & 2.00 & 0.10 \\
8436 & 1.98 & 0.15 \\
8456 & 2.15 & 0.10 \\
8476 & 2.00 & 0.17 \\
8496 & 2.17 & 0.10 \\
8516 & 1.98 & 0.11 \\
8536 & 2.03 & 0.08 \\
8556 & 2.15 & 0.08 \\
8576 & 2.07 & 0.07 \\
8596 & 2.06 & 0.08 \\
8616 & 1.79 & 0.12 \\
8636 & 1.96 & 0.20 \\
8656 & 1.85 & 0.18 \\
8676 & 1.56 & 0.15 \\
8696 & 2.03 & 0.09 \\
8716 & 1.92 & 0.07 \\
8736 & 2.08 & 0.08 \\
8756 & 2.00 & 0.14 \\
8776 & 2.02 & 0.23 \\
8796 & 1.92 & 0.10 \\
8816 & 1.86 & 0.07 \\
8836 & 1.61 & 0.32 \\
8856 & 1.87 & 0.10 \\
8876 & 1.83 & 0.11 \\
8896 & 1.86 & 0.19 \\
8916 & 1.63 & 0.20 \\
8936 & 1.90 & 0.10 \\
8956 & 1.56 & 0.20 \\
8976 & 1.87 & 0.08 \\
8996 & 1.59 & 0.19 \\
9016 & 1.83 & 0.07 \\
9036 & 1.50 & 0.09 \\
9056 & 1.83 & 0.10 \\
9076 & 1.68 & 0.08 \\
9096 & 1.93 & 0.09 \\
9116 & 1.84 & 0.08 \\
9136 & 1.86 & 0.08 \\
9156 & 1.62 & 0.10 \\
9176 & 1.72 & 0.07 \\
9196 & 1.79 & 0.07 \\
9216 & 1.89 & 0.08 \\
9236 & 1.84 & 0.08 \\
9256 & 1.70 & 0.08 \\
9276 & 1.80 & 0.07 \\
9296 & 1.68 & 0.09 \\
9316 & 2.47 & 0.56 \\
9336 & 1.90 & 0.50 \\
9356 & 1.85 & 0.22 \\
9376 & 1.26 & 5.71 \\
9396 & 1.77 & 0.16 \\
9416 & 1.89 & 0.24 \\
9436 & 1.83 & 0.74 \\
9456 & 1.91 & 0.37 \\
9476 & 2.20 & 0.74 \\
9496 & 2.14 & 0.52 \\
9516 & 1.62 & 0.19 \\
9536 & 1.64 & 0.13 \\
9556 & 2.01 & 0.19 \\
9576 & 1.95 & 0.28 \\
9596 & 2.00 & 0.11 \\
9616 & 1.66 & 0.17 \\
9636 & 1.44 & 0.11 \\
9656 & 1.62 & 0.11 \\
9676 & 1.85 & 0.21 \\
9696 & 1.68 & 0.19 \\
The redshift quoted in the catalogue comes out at 0.06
